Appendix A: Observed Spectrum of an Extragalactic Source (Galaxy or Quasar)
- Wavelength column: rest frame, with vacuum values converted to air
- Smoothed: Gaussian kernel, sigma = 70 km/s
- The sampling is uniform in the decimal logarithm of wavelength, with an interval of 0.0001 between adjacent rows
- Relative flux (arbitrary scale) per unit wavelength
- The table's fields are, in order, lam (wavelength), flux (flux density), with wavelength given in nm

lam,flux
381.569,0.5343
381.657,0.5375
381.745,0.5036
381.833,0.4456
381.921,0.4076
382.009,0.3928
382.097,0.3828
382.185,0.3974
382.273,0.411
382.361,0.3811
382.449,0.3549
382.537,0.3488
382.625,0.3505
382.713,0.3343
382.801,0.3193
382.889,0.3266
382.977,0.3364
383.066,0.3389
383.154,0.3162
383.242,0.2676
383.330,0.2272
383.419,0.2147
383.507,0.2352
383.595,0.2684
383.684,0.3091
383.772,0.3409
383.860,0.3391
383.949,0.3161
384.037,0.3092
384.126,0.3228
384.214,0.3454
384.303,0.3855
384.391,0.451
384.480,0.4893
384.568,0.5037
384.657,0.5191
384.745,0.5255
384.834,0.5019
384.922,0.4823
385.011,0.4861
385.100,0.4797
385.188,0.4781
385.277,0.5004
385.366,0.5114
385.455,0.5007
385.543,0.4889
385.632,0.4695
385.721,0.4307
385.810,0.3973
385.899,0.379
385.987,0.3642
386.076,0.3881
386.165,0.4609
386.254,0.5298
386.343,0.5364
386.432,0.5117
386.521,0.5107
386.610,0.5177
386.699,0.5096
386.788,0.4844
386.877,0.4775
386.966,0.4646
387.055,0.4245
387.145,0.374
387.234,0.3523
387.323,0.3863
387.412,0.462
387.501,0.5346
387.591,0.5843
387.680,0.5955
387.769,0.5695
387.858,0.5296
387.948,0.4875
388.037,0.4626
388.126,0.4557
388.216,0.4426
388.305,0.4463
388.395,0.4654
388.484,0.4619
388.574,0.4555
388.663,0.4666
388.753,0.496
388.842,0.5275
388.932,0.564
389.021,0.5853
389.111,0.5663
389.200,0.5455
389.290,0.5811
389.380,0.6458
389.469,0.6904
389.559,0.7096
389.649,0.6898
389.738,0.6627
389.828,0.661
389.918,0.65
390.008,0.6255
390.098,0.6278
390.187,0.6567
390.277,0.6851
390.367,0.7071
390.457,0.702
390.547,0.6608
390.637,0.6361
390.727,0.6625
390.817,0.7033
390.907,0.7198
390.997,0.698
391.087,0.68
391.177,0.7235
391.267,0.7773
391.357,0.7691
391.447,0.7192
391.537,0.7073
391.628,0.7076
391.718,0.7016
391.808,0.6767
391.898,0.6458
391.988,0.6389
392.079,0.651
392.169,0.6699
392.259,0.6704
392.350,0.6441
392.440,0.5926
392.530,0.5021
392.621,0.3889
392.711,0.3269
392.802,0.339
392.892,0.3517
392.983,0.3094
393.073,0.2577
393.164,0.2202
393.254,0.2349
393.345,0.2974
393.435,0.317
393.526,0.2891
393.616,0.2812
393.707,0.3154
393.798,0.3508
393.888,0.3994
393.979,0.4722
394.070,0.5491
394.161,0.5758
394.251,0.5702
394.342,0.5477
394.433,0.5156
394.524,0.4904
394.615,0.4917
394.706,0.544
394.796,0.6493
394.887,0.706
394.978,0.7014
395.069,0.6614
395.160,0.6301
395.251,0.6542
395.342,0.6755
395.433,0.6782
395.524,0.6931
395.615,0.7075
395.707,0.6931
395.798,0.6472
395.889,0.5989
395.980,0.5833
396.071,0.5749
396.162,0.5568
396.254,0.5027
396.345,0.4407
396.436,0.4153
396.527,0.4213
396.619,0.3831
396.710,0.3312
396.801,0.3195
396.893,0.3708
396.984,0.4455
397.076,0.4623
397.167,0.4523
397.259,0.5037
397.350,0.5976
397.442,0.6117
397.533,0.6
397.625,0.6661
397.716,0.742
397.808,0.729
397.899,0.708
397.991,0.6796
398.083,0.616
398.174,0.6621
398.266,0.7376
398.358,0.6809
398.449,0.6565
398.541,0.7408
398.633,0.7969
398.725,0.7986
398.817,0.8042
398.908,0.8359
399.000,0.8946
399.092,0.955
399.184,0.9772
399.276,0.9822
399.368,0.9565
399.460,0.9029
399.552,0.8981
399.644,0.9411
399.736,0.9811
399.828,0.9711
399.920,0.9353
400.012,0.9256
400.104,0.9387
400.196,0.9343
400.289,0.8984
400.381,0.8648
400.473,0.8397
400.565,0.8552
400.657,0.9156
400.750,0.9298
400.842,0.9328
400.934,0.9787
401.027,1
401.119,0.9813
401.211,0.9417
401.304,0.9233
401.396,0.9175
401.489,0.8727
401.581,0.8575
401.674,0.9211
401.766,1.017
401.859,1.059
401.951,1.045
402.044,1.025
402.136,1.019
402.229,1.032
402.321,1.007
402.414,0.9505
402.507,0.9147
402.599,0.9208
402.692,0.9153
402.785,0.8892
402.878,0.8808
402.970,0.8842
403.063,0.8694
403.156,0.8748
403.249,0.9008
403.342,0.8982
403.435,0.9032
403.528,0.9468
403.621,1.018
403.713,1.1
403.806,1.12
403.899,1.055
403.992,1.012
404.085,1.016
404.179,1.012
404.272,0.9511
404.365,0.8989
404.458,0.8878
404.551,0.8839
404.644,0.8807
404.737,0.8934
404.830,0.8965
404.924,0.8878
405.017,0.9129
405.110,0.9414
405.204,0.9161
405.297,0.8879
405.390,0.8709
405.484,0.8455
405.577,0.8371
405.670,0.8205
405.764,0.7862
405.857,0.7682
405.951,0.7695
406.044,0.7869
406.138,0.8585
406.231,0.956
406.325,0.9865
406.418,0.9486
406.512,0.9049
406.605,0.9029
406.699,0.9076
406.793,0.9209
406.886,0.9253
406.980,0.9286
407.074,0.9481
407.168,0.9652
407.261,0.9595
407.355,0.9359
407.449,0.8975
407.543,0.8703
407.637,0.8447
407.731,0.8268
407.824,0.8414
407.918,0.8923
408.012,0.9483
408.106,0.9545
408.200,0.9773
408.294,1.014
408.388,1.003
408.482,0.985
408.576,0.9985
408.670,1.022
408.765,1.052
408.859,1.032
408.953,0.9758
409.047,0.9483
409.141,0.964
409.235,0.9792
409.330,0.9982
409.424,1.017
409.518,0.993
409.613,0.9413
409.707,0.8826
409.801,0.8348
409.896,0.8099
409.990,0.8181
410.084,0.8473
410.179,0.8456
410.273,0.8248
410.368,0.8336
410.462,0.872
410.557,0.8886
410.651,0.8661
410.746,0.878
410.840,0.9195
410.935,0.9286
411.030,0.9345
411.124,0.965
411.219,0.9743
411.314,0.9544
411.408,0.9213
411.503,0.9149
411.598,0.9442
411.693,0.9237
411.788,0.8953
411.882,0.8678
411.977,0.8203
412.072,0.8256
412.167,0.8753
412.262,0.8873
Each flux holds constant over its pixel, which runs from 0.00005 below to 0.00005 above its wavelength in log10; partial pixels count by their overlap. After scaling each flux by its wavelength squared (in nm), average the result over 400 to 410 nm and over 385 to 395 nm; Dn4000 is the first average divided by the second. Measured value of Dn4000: 1.89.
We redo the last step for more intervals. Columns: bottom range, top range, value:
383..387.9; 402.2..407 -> 2.34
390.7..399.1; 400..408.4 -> 1.68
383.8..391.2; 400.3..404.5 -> 1.96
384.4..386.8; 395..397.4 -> 1.19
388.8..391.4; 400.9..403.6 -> 1.52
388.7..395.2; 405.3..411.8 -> 1.75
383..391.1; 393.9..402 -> 1.54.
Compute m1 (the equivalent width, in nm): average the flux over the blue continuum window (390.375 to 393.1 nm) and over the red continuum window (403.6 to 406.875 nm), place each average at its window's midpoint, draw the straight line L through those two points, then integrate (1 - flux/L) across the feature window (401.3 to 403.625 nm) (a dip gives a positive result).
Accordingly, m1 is -0.240 nm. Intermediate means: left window 0.611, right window 0.915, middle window 0.94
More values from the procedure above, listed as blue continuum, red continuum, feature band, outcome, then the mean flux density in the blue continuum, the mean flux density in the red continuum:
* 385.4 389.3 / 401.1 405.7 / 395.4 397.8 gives 0.655 nm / 0.482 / 0.938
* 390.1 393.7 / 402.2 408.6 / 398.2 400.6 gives -0.349 nm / 0.56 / 0.92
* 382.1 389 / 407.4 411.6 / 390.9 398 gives 0.758 nm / 0.429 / 0.925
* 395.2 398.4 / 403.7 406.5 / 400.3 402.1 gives -0.448 nm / 0.575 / 0.91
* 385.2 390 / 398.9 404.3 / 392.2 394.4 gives 0.885 nm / 0.51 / 0.948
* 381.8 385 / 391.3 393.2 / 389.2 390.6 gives -0.442 nm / 0.368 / 0.55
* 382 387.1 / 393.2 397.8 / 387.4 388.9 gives -0.180 nm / 0.408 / 0.52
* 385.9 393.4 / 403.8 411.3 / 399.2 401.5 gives -0.484 nm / 0.548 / 0.918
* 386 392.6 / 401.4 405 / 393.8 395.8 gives 0.363 nm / 0.581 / 0.95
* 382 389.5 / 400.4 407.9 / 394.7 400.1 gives 0.494 nm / 0.44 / 0.922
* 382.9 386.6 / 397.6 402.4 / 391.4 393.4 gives 0.407 nm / 0.409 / 0.884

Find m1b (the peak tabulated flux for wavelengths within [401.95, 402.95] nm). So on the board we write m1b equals 1.045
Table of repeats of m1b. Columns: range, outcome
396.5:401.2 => 1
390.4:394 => 0.7773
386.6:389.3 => 0.5955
